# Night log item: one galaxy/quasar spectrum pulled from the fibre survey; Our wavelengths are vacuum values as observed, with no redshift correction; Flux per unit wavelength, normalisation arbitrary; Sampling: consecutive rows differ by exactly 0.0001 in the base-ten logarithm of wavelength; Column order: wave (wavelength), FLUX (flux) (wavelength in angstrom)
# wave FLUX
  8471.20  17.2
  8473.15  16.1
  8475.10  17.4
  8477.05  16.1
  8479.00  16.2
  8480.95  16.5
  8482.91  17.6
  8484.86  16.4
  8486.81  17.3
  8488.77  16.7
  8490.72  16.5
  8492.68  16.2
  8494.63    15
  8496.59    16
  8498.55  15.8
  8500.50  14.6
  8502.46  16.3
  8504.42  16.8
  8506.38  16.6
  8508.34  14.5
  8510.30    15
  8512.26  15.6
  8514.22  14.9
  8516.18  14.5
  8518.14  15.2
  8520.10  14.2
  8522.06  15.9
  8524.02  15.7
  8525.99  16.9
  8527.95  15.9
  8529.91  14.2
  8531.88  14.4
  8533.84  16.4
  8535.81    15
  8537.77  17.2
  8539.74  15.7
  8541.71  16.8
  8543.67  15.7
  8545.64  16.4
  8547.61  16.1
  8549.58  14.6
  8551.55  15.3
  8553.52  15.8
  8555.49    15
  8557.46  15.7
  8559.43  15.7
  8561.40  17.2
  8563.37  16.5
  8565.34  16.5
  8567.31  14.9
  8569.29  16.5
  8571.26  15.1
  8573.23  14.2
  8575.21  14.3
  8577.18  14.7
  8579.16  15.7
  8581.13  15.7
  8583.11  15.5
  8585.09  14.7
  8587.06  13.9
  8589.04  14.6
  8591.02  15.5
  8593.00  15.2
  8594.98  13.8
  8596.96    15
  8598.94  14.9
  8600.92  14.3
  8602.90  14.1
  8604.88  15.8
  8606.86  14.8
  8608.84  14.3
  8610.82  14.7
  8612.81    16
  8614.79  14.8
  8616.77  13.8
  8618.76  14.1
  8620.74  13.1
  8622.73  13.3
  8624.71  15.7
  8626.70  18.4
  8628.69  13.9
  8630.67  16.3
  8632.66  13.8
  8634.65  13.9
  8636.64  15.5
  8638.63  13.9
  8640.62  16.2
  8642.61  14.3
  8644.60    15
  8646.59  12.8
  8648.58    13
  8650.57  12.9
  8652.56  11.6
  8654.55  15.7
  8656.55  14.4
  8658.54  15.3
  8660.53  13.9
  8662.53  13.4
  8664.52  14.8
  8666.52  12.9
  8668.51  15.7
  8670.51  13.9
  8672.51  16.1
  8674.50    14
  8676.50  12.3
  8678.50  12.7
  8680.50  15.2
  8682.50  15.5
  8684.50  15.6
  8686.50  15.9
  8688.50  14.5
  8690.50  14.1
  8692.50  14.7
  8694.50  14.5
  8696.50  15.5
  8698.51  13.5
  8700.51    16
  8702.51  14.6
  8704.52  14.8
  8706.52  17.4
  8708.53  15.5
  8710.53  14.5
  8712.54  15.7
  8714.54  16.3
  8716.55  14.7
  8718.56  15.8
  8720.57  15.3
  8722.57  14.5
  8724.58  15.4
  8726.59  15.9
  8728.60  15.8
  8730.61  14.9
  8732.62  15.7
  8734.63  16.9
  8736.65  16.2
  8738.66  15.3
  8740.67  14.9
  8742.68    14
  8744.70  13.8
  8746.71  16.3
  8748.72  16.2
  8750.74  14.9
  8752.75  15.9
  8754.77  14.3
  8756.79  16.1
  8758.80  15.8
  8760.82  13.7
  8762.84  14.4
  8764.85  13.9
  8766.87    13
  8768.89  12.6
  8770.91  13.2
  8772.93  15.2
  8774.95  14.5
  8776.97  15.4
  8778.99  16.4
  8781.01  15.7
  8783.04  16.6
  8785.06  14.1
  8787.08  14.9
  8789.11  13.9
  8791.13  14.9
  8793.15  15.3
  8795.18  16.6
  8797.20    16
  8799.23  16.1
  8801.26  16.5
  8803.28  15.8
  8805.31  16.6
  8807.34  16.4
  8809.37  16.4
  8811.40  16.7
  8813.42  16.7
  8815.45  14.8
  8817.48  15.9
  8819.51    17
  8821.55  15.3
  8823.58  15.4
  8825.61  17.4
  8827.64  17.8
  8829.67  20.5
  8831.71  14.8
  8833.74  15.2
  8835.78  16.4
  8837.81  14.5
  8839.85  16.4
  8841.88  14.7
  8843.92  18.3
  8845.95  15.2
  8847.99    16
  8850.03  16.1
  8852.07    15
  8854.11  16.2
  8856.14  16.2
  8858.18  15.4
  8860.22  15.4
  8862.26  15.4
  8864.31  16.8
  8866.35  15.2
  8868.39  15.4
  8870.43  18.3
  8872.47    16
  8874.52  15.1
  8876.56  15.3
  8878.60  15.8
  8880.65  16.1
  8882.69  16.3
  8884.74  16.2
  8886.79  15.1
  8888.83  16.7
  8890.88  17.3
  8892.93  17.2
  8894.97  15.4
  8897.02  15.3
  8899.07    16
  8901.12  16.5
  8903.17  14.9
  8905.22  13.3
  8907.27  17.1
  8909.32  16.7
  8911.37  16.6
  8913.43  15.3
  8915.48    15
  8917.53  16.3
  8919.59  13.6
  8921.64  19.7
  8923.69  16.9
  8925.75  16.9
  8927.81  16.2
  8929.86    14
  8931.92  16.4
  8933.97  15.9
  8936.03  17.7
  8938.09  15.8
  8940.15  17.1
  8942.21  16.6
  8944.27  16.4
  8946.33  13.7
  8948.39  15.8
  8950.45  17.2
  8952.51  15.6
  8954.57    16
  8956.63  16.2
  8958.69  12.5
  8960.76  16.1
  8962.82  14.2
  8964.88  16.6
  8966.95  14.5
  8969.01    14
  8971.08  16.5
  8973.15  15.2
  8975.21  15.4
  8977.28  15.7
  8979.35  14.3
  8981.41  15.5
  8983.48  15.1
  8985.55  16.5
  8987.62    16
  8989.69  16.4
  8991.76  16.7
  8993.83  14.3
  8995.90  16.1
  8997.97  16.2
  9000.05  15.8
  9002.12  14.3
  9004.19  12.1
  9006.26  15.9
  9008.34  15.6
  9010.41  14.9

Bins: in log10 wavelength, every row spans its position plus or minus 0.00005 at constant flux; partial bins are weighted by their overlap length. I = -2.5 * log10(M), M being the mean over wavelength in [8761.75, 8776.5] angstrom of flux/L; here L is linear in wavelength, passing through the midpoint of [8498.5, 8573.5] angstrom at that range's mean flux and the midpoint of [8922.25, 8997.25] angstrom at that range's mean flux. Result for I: 0.13 mag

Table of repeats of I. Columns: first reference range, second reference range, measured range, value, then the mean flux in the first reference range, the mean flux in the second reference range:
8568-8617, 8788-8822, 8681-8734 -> 0.01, 14.9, 15.9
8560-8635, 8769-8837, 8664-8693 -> 0.06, 15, 15.8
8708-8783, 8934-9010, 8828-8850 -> -0.07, 15.1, 15.5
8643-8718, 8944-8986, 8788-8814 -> -0.08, 14.6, 15.3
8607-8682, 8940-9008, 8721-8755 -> -0.05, 14.4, 15.4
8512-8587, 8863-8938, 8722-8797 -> 0.05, 15.5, 16.1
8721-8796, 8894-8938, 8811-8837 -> -0.07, 15.1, 16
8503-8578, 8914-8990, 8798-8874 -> -0.03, 15.6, 15.8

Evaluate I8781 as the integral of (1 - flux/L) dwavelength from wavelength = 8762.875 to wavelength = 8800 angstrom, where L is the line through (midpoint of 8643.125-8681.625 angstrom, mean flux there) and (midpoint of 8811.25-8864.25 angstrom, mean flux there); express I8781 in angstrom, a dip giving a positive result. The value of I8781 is 1.3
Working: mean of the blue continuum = 14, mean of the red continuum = 16.1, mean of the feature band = 14.9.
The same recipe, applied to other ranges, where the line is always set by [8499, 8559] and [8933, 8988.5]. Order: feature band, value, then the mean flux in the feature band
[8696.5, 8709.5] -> 0.2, 15.3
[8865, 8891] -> -0.7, 16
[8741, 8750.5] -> 0.3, 15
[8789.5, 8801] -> -0.1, 15.7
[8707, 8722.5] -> 0.2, 15.4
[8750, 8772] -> 1.8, 14.3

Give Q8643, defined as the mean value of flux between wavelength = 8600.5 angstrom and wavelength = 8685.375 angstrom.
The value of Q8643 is 14.5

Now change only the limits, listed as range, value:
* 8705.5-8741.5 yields 15.6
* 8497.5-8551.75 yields 15.6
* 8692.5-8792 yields 15.1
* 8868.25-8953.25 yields 16.1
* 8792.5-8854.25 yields 16.2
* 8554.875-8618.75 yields 15.1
